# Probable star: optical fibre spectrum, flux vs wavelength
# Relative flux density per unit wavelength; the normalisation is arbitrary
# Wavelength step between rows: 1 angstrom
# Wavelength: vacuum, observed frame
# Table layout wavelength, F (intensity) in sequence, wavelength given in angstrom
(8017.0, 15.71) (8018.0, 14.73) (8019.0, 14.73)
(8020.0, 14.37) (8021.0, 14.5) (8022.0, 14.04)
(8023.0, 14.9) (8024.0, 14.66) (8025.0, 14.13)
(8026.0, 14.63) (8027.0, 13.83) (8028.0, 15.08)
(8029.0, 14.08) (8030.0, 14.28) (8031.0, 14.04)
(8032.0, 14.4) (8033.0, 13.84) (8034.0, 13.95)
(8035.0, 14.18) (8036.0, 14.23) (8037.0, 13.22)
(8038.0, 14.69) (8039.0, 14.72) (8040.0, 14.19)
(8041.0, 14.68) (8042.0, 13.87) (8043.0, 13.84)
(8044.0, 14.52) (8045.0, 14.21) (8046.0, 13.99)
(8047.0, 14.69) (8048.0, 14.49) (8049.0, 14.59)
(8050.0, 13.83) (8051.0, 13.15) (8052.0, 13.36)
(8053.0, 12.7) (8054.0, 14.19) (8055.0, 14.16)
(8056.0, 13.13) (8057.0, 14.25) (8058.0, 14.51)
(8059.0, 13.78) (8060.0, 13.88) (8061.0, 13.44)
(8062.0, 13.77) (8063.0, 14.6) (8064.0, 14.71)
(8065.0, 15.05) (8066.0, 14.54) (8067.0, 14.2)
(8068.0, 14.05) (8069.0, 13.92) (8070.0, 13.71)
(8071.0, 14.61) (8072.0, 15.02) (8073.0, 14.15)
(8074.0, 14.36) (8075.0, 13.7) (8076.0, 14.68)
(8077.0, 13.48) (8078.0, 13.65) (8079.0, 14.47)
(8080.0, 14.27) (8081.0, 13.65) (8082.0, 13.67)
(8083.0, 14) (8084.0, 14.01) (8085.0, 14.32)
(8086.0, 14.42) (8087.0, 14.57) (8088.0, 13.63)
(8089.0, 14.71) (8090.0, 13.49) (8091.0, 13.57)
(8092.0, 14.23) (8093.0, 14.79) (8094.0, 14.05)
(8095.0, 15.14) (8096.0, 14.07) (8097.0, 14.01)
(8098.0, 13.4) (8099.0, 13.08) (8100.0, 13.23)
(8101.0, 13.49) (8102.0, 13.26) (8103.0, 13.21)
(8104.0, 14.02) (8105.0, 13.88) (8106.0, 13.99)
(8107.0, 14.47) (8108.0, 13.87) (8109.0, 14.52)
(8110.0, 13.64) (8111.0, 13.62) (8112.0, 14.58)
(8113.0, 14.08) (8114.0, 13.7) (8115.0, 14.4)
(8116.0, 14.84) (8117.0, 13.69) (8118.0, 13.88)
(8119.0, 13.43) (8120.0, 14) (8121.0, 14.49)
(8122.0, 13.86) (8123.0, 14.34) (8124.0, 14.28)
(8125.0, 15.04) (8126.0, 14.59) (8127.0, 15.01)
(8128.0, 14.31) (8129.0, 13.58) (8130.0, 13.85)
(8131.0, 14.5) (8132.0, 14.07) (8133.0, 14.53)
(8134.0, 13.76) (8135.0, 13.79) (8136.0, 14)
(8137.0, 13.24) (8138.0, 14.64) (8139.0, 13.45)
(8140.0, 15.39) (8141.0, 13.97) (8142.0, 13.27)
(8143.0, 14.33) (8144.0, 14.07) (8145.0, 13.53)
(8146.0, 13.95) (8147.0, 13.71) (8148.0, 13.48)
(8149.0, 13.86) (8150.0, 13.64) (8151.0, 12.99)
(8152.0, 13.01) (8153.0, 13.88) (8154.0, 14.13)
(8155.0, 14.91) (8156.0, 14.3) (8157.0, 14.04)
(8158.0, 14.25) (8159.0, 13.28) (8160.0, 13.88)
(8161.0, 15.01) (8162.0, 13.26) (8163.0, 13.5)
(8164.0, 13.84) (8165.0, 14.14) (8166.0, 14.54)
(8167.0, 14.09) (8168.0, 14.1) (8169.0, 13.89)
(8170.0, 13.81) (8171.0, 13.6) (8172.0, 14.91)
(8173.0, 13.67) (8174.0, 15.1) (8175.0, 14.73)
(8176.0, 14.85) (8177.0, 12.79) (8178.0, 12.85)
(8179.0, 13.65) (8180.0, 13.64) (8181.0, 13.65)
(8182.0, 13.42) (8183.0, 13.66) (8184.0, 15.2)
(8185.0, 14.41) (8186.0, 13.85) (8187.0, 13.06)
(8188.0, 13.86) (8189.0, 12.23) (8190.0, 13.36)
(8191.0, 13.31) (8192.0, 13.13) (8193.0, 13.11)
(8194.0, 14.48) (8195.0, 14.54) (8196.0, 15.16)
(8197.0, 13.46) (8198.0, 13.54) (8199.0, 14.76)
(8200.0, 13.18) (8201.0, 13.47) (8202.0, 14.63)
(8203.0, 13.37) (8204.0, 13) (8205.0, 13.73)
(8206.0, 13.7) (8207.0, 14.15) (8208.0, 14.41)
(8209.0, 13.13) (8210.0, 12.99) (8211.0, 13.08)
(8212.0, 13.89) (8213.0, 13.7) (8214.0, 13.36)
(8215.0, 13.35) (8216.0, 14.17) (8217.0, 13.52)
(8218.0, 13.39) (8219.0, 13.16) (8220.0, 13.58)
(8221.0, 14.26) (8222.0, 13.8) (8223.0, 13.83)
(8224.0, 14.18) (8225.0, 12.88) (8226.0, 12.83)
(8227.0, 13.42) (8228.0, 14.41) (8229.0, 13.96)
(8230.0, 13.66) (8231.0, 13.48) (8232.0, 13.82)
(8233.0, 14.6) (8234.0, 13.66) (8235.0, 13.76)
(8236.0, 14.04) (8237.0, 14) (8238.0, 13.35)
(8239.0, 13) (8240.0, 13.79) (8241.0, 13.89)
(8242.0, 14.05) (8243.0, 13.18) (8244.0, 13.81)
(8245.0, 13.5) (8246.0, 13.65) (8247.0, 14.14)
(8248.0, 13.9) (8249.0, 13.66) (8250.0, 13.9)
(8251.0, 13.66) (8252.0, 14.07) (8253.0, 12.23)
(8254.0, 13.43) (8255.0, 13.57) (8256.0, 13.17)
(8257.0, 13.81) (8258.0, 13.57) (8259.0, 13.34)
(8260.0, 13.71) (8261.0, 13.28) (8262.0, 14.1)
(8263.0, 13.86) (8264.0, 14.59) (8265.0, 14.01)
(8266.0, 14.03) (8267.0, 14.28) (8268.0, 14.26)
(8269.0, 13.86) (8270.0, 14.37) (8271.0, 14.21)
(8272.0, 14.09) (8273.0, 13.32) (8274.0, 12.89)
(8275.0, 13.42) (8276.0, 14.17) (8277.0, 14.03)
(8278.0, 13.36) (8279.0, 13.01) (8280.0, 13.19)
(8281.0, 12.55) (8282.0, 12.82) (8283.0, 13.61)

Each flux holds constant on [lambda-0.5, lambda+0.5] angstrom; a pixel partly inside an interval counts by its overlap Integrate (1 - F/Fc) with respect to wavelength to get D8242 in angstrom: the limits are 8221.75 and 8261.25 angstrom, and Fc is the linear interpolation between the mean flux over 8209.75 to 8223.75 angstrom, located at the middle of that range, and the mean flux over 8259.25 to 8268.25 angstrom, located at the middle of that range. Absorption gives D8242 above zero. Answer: 0.4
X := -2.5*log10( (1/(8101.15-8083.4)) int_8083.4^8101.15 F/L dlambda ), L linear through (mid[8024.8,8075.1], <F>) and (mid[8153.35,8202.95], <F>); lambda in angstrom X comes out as 0.00 mag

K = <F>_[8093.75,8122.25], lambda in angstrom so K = 13.9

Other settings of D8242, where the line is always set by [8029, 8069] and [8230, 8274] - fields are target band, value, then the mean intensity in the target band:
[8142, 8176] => -0.2 angstrom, 14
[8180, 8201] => 0.2 angstrom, 13.8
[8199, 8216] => 0.3 angstrom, 13.6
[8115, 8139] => -0.3 angstrom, 14.2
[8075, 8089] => 0.0 angstrom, 14.1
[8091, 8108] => 0.2 angstrom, 13.9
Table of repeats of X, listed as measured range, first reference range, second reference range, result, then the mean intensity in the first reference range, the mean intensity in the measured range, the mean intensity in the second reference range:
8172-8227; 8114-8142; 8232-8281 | 0.02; 14.2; 13.7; 13.7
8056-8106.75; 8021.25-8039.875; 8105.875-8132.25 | 0.01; 14.3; 14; 14.2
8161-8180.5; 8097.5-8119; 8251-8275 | -0.01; 13.8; 14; 13.7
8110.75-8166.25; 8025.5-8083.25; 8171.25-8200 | -0.01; 14.1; 14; 13.9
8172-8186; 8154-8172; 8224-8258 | 0.00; 14.1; 14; 13.7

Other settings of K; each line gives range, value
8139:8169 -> 13.9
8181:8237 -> 13.7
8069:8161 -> 14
